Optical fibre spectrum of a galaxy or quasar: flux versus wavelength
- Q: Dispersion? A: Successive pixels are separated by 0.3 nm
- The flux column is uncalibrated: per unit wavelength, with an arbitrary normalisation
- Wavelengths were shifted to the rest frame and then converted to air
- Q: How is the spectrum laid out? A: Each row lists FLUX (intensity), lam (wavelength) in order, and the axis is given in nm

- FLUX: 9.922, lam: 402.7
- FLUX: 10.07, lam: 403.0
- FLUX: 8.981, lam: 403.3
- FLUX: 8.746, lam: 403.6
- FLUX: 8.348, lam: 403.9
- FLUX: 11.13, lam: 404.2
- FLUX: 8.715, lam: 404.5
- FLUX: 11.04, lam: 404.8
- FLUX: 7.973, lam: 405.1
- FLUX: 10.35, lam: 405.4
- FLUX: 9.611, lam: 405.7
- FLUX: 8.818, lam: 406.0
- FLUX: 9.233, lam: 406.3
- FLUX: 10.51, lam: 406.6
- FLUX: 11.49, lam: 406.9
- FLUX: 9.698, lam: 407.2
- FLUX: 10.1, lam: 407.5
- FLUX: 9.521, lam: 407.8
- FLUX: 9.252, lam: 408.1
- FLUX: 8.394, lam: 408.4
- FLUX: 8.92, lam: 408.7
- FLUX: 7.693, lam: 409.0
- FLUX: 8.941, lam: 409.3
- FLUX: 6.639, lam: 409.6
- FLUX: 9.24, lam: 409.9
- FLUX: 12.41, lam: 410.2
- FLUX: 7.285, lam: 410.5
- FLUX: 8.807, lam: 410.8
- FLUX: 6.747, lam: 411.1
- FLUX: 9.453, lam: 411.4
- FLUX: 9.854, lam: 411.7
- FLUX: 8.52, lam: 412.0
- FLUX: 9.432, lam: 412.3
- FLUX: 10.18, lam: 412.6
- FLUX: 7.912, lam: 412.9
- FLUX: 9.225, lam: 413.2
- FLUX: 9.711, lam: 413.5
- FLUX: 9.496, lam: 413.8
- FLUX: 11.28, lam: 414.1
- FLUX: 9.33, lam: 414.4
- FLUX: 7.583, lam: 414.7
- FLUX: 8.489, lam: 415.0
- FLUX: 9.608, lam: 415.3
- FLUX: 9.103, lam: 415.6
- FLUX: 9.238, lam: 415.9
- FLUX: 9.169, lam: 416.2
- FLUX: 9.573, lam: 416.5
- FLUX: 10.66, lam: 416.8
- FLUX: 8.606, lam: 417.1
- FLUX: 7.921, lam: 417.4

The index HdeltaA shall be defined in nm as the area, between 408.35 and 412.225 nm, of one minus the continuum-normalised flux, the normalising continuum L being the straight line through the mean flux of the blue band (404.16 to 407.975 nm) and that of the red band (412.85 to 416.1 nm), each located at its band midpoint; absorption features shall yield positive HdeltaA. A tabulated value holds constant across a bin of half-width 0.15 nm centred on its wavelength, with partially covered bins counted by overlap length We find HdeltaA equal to 0.33 nm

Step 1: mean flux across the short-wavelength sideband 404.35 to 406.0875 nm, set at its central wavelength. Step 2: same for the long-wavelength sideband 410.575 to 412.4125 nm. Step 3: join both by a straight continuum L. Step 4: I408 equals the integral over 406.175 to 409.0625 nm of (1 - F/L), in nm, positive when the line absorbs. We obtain -0.11 nm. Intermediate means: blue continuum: 9.44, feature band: 9.54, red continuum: 8.73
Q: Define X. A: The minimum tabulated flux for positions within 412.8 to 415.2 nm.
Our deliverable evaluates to 7.583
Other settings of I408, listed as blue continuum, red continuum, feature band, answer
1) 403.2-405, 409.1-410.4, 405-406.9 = -0.05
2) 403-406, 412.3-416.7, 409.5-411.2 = 0.13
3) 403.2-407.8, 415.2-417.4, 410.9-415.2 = 0.15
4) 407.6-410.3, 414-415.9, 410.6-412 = 0.06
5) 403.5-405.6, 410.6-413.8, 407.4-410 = 0.14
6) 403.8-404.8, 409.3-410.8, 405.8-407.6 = -0.12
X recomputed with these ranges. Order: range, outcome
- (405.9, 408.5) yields 8.394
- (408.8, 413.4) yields 6.639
